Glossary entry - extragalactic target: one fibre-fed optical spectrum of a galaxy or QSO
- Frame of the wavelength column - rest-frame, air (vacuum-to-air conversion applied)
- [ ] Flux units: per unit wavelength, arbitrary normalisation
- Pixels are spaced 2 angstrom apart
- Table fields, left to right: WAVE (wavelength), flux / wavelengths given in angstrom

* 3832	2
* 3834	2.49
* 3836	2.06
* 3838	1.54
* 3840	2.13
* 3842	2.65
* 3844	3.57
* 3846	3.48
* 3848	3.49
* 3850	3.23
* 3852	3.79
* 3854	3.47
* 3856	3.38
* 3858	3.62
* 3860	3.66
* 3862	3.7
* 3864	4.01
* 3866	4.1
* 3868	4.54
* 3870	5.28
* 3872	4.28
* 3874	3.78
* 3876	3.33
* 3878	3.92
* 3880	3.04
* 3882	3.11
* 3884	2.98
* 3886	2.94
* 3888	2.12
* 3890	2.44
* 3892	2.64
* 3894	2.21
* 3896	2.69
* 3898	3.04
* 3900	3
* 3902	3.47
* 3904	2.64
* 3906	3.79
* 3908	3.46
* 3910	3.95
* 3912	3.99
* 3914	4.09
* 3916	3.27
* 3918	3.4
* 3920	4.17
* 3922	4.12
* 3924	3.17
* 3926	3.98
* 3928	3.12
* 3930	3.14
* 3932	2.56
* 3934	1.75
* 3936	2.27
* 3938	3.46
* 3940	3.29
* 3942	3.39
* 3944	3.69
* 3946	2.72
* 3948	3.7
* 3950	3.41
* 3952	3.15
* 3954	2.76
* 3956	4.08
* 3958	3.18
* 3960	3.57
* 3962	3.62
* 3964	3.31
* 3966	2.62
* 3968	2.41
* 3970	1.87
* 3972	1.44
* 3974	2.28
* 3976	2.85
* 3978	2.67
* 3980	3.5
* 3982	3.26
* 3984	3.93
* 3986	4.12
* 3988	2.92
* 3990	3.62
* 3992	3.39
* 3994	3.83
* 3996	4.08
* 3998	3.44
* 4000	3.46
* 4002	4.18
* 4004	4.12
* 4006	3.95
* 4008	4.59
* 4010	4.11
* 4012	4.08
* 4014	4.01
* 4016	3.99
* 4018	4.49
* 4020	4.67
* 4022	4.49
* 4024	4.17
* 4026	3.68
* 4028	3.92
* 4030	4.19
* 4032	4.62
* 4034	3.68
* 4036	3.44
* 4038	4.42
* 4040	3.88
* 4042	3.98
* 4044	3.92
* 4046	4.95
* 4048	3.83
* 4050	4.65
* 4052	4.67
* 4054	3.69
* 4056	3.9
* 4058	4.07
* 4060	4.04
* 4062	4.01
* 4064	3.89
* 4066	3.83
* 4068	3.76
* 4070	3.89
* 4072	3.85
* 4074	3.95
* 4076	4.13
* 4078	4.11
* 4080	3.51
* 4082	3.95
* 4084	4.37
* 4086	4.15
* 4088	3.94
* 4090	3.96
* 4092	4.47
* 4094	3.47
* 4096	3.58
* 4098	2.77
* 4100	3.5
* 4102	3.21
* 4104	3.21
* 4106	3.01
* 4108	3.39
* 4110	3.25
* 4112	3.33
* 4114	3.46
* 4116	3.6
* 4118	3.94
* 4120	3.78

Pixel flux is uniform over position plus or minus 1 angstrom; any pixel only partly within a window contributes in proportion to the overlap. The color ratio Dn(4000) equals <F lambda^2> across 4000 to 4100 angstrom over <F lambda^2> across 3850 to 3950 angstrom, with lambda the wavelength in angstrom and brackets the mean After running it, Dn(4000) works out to 1.29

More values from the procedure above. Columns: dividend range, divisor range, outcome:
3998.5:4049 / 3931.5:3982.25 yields 1.44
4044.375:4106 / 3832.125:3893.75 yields 1.33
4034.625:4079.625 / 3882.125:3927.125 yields 1.34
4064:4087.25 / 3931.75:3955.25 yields 1.39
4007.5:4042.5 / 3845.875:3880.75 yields 1.18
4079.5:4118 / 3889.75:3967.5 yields 1.21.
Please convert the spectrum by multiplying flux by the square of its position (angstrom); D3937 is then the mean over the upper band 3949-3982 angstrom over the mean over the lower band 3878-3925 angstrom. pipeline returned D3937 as 0.94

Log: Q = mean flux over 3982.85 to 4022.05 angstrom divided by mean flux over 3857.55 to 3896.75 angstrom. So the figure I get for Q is 1.16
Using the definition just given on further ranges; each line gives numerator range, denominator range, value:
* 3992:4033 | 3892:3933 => 1.22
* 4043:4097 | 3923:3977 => 1.34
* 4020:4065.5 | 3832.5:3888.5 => 1.23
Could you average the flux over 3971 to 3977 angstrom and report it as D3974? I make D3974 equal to 2.19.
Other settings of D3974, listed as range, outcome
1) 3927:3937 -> 2.57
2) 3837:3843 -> 2.11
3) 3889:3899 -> 2.6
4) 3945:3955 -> 3.15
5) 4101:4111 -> 3.21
